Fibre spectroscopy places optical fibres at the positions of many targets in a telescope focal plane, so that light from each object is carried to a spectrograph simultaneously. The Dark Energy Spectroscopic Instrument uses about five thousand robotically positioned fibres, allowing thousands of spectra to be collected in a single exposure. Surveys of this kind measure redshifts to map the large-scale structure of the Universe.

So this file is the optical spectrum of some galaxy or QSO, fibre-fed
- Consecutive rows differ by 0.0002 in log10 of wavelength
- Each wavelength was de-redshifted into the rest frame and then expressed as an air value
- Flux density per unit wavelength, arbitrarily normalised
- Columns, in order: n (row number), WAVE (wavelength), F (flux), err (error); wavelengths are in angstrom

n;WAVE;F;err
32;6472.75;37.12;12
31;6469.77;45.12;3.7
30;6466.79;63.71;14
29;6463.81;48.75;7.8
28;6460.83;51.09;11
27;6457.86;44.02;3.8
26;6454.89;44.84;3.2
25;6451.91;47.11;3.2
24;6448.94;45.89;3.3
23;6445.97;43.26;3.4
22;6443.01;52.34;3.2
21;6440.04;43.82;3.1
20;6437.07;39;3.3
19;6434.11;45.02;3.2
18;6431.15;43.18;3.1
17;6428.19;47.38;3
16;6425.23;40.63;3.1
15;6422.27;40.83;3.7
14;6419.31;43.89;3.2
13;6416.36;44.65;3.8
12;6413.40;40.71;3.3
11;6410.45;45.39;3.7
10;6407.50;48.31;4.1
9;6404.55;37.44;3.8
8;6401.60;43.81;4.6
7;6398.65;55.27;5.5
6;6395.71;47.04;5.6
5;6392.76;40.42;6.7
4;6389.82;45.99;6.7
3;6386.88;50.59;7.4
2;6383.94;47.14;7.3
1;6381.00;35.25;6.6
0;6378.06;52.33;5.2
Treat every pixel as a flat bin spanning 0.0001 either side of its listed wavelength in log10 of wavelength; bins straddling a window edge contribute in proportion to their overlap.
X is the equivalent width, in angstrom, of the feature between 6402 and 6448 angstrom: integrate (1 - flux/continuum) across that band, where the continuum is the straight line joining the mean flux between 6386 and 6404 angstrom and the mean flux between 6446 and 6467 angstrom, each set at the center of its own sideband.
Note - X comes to 3.4 angstrom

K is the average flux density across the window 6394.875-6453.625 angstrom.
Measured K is 44.7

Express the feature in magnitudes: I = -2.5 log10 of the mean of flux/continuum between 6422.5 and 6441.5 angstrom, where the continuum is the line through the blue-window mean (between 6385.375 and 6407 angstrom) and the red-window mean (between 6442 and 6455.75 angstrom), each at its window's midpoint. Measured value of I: 0.08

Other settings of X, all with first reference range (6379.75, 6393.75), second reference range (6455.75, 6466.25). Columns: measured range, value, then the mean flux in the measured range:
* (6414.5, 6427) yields 1.0 angstrom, 42.5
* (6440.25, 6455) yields 0.5 angstrom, 46.6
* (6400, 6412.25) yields 0.5 angstrom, 43.8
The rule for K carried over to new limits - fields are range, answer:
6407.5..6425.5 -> 43.3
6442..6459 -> 46.1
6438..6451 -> 46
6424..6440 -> 43.2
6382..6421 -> 45.3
